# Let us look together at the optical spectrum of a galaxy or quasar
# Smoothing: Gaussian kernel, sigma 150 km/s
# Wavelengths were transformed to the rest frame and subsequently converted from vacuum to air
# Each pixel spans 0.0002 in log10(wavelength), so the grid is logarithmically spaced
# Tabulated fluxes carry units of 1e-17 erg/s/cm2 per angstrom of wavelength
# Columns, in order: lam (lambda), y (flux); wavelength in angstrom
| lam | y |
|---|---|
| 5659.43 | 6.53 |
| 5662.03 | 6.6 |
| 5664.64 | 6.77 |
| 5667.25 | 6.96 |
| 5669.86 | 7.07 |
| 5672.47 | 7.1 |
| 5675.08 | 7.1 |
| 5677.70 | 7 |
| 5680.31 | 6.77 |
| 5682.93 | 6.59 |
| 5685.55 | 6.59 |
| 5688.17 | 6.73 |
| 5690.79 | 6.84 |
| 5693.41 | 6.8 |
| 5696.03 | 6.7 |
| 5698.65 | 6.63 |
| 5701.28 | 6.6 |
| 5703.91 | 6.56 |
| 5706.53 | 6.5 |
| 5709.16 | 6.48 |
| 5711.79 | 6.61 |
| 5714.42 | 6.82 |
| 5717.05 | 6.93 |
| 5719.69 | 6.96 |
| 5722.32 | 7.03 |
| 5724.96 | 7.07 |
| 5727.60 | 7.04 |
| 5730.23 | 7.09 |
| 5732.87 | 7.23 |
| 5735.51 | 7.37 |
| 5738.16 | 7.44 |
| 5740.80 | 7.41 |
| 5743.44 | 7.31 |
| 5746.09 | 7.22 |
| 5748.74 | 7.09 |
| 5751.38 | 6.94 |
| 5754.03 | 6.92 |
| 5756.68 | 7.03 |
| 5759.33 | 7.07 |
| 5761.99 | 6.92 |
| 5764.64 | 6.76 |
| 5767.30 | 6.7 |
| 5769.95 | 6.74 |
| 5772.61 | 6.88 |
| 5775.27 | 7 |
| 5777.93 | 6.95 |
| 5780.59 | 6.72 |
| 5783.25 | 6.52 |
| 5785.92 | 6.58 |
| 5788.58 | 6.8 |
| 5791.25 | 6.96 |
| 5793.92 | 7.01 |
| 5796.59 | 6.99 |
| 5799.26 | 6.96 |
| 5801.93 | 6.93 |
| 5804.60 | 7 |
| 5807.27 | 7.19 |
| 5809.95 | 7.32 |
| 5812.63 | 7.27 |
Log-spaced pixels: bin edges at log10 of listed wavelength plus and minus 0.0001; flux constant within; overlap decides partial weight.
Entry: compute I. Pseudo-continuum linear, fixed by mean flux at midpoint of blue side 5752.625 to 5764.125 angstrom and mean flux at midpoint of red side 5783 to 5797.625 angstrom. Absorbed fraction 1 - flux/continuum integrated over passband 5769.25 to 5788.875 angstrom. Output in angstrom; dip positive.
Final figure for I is 0.3 angstrom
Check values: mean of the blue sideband 6.97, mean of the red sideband 6.82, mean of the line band 6.77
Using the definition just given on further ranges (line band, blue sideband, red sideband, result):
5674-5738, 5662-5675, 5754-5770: 0.7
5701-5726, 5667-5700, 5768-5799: 0.3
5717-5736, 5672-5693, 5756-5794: -0.7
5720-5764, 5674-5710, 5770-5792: -2.4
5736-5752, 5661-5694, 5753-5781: -0.9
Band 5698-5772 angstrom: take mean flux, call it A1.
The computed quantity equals 6.95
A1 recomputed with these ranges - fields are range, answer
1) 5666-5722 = 6.78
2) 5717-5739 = 7.13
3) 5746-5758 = 7.02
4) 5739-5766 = 7.07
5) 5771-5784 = 6.83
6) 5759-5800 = 6.84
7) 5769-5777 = 6.88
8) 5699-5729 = 6.78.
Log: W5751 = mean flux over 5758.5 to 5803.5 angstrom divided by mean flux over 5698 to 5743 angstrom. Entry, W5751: 0.99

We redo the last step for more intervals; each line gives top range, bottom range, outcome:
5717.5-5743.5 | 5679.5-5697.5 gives 1.07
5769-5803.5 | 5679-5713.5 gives 1.03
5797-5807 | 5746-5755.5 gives 1.00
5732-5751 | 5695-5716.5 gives 1.10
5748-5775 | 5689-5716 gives 1.04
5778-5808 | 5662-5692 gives 1.00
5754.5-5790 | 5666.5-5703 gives 1.00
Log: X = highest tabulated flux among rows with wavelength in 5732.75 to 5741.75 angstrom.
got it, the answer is 7.44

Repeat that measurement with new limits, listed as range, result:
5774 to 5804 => 7.01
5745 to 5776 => 7.22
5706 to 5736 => 7.37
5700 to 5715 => 6.82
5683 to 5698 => 6.84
